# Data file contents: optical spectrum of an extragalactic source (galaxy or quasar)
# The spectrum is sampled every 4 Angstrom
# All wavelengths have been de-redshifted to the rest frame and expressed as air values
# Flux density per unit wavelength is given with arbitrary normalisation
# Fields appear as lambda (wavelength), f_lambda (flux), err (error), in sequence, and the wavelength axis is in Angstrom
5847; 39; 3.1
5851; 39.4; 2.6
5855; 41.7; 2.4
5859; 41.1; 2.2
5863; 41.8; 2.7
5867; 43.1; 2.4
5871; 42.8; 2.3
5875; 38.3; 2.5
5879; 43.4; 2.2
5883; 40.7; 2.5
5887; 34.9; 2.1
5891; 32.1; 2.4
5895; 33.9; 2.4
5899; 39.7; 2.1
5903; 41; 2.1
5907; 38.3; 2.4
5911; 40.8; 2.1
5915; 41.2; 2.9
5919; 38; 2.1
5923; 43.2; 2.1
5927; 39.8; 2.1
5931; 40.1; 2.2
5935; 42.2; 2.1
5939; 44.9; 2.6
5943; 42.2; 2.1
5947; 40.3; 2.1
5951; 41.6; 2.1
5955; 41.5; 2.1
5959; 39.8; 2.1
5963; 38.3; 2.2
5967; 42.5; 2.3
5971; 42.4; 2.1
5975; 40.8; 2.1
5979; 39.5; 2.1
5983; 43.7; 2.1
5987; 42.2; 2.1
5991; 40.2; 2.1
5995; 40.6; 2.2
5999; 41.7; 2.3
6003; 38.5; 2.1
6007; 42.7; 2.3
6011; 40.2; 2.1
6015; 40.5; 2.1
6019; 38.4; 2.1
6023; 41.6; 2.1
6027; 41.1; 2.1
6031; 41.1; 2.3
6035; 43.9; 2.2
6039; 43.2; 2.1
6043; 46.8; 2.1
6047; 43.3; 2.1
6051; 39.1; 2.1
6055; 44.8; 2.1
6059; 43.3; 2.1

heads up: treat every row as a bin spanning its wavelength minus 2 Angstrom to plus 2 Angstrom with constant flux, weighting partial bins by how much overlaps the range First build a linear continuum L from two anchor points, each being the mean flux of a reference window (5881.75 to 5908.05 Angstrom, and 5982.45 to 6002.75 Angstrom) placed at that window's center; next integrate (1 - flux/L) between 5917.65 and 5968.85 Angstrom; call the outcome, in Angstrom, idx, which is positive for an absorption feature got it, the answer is -2.6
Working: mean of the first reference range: 37.1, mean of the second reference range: 41.3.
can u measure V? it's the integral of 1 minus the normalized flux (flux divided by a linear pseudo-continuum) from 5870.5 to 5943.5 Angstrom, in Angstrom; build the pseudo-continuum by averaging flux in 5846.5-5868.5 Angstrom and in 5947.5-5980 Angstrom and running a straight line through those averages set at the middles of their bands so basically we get 2.2 Angstrom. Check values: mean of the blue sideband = 41.1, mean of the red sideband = 40.8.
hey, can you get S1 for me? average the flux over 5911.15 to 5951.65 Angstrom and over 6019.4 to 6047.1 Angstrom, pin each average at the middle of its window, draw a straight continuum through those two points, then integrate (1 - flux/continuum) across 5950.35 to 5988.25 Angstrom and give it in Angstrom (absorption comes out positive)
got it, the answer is 0.6 Angstrom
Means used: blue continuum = 41.3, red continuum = 42.7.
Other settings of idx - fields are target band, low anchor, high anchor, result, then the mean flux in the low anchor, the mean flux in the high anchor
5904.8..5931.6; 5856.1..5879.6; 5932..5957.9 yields 1.1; 41.6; 42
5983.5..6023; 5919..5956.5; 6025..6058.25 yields 1.6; 41.6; 42.9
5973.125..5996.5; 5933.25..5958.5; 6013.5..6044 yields 0.4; 42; 41.9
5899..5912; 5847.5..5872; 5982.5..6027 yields 0.4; 41.4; 40.9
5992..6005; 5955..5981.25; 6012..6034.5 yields 0.1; 40.7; 40.7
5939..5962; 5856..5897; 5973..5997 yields -0.4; 39.3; 41.2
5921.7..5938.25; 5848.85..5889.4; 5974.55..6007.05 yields -0.3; 40.6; 41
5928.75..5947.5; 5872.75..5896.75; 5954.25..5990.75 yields -1.1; 37.3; 41.1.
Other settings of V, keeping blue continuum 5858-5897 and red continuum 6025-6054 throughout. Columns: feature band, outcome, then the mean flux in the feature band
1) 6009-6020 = 0.6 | 39.8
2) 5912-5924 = -0.2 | 40.6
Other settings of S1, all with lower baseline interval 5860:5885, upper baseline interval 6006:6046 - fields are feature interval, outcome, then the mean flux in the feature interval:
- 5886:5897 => 2.16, 33.5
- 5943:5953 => 0.15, 41.2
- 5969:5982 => 0.23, 41.1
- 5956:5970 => 0.47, 40.4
